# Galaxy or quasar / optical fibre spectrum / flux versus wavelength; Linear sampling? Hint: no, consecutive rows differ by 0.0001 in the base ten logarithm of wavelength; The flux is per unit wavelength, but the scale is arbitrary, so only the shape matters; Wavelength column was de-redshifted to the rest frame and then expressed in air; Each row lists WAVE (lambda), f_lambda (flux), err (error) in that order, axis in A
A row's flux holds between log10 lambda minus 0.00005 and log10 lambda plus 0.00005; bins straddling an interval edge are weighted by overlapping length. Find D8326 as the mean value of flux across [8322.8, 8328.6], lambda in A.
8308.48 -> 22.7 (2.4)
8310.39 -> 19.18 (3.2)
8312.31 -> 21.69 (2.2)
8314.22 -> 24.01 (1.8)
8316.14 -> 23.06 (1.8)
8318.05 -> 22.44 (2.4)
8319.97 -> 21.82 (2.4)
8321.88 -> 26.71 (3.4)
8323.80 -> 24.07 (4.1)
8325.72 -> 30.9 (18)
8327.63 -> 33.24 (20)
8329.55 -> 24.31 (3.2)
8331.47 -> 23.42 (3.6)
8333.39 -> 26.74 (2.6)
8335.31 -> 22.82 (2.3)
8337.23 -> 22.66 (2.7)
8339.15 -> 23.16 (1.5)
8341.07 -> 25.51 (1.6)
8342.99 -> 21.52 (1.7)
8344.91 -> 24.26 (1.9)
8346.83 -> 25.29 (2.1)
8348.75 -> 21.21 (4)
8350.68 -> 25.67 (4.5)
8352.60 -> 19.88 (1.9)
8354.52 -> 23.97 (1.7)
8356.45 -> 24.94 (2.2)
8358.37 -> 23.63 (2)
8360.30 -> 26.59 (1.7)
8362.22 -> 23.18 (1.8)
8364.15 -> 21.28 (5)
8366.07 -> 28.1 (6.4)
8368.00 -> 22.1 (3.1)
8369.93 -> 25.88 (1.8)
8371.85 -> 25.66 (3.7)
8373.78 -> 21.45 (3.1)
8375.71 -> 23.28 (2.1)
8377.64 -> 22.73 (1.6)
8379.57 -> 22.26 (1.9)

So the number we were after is 29.4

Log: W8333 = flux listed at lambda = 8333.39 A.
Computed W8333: 26.74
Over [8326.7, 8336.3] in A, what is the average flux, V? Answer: 26.1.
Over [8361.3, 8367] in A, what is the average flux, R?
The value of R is 24.2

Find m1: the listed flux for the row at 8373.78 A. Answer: 21.45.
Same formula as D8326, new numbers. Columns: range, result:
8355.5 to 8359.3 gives 24.3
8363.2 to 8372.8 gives 24.6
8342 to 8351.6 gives 23.6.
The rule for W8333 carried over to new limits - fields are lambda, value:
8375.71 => 23.28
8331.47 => 23.42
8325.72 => 30.9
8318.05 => 22.44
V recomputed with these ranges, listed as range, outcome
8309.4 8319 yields 22.1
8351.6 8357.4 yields 22.9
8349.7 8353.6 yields 22.8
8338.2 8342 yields 24.3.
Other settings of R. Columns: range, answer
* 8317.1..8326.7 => 25.2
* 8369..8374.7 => 24.4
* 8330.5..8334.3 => 25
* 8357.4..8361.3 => 25.1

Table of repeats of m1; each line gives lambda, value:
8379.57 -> 22.26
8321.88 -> 26.71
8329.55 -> 24.31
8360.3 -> 26.59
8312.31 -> 21.69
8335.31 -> 22.82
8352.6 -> 19.88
